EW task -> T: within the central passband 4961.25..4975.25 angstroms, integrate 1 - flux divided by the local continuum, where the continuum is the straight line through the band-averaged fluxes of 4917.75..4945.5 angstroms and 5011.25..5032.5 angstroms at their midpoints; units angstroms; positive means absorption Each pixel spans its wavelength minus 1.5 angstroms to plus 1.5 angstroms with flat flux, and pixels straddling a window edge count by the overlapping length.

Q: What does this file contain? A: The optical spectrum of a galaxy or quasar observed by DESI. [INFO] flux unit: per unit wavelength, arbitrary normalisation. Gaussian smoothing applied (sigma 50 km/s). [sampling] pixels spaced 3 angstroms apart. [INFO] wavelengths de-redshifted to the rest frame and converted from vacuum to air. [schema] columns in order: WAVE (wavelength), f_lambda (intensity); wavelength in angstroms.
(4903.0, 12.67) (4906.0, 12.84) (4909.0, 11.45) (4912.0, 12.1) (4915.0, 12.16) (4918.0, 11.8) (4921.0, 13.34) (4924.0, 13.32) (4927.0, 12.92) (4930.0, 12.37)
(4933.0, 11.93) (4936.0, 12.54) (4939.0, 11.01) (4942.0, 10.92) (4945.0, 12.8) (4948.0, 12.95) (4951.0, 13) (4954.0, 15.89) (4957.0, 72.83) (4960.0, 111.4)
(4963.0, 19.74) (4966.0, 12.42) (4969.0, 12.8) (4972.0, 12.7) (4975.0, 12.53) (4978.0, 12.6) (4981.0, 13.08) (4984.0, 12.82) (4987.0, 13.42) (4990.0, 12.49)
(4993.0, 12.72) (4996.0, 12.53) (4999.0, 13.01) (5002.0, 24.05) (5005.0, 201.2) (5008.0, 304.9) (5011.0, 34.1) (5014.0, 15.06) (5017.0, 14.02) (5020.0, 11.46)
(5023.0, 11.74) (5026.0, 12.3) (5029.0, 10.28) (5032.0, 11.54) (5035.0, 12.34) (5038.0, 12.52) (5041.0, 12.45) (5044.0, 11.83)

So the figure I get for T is -3.4 angstroms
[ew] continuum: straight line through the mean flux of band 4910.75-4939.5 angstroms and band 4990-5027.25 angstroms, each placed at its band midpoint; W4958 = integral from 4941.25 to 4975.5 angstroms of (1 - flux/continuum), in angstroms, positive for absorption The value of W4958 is 1.6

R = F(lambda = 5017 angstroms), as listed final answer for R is 14.02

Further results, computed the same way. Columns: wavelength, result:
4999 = 13.01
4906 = 12.84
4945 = 12.8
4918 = 11.8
